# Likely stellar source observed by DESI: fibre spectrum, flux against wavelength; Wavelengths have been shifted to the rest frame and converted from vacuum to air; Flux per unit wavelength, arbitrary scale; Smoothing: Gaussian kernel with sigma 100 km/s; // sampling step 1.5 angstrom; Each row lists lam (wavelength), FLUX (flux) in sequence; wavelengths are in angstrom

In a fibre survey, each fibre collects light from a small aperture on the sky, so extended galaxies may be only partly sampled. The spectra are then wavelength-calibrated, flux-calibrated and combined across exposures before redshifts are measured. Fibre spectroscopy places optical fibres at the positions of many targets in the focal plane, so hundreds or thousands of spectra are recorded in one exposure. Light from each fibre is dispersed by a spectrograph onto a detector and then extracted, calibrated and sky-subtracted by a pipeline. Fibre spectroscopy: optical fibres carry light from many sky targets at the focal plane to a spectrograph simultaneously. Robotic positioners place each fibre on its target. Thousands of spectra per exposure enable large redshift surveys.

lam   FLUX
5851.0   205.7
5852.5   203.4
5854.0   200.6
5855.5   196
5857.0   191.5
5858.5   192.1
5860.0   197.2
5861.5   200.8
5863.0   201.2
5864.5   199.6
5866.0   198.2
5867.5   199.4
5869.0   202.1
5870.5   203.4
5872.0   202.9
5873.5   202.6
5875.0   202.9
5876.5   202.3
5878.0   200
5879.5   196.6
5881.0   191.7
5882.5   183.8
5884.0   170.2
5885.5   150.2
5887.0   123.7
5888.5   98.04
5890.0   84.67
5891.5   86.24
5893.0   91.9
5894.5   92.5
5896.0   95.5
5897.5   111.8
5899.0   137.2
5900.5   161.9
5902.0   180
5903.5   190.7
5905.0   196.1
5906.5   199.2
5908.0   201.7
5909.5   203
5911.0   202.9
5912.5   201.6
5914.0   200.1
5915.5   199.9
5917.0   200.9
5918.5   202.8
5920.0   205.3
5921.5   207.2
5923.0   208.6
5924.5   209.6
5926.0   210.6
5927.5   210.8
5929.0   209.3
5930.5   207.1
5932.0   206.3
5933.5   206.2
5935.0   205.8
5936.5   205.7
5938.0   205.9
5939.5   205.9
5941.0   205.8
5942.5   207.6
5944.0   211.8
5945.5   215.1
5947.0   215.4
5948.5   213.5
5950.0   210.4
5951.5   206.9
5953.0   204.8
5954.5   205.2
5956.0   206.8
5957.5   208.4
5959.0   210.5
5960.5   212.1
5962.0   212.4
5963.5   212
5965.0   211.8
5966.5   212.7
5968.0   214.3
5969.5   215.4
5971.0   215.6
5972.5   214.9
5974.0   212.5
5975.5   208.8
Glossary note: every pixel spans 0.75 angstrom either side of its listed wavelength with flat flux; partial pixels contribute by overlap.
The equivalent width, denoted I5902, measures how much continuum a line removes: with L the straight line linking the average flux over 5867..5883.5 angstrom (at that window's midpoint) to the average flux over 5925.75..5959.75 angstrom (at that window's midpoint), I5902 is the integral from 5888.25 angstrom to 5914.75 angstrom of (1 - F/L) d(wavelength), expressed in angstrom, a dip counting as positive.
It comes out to 6.50 angstrom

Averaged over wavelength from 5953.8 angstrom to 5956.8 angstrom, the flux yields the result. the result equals 206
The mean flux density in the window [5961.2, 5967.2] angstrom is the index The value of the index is 212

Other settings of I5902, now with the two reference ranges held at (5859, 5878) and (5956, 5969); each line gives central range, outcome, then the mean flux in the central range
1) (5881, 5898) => 6.91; 121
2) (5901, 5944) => 0.77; 203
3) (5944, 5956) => 0.00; 210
